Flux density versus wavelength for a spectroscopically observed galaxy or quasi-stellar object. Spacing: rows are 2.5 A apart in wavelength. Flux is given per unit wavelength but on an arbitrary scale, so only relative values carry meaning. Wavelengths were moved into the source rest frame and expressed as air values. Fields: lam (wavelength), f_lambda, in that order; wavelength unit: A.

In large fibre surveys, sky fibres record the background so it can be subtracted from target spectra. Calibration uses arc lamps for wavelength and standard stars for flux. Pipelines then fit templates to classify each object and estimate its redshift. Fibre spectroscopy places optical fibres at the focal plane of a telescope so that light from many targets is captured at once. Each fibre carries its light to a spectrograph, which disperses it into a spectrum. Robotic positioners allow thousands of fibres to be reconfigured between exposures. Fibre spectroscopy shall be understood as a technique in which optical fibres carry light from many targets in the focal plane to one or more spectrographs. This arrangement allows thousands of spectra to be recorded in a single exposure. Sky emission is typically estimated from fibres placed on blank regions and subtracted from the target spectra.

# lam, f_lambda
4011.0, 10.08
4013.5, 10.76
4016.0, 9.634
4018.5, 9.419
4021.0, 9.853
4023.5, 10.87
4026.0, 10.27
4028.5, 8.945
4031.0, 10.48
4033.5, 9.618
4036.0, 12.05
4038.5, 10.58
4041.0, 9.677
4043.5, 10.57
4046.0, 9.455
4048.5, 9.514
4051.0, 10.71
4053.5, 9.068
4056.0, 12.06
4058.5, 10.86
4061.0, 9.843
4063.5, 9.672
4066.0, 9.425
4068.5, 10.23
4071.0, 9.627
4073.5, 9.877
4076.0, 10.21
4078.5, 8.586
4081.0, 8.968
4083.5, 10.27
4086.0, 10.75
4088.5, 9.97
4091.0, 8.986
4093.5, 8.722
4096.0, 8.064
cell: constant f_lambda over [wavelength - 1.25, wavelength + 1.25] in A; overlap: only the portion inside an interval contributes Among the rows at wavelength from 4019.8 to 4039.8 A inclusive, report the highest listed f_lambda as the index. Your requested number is 12.05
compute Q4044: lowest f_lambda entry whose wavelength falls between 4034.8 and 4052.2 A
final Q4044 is 9.455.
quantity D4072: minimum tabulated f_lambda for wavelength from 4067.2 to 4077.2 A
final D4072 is 9.627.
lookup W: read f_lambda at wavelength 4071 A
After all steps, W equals 9.627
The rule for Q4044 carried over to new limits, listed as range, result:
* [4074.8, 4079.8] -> 8.586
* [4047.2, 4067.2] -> 9.068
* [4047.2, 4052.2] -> 9.514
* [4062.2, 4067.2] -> 9.425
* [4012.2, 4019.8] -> 9.419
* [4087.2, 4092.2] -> 8.986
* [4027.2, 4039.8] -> 8.945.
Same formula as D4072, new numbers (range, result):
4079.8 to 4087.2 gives 8.968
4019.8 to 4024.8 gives 9.853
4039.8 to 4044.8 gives 9.677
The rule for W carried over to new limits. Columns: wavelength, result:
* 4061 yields 9.843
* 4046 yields 9.455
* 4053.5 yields 9.068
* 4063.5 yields 9.672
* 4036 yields 12.05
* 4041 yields 9.677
